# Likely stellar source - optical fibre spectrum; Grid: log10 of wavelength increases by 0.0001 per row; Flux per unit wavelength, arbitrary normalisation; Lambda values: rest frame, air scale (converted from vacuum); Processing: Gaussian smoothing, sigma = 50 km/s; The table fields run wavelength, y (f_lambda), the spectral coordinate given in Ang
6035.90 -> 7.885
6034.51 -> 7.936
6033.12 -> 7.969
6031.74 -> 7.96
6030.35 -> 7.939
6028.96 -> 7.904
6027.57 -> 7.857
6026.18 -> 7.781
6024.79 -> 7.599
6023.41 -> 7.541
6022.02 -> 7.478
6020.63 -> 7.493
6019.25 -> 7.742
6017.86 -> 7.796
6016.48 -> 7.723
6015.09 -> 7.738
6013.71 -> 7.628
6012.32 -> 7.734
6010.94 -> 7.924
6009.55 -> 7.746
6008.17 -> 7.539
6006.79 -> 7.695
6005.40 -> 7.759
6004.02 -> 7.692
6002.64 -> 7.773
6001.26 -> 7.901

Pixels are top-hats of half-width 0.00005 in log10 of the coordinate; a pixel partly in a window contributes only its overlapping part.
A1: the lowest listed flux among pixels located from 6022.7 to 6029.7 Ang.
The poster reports 7.541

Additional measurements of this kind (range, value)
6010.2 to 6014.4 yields 7.628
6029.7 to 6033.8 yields 7.939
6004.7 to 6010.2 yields 7.539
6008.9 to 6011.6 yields 7.746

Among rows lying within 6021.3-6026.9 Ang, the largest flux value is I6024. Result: 7.781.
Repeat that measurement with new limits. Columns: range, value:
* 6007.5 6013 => 7.924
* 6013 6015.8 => 7.738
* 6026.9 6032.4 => 7.96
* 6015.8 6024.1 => 7.796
